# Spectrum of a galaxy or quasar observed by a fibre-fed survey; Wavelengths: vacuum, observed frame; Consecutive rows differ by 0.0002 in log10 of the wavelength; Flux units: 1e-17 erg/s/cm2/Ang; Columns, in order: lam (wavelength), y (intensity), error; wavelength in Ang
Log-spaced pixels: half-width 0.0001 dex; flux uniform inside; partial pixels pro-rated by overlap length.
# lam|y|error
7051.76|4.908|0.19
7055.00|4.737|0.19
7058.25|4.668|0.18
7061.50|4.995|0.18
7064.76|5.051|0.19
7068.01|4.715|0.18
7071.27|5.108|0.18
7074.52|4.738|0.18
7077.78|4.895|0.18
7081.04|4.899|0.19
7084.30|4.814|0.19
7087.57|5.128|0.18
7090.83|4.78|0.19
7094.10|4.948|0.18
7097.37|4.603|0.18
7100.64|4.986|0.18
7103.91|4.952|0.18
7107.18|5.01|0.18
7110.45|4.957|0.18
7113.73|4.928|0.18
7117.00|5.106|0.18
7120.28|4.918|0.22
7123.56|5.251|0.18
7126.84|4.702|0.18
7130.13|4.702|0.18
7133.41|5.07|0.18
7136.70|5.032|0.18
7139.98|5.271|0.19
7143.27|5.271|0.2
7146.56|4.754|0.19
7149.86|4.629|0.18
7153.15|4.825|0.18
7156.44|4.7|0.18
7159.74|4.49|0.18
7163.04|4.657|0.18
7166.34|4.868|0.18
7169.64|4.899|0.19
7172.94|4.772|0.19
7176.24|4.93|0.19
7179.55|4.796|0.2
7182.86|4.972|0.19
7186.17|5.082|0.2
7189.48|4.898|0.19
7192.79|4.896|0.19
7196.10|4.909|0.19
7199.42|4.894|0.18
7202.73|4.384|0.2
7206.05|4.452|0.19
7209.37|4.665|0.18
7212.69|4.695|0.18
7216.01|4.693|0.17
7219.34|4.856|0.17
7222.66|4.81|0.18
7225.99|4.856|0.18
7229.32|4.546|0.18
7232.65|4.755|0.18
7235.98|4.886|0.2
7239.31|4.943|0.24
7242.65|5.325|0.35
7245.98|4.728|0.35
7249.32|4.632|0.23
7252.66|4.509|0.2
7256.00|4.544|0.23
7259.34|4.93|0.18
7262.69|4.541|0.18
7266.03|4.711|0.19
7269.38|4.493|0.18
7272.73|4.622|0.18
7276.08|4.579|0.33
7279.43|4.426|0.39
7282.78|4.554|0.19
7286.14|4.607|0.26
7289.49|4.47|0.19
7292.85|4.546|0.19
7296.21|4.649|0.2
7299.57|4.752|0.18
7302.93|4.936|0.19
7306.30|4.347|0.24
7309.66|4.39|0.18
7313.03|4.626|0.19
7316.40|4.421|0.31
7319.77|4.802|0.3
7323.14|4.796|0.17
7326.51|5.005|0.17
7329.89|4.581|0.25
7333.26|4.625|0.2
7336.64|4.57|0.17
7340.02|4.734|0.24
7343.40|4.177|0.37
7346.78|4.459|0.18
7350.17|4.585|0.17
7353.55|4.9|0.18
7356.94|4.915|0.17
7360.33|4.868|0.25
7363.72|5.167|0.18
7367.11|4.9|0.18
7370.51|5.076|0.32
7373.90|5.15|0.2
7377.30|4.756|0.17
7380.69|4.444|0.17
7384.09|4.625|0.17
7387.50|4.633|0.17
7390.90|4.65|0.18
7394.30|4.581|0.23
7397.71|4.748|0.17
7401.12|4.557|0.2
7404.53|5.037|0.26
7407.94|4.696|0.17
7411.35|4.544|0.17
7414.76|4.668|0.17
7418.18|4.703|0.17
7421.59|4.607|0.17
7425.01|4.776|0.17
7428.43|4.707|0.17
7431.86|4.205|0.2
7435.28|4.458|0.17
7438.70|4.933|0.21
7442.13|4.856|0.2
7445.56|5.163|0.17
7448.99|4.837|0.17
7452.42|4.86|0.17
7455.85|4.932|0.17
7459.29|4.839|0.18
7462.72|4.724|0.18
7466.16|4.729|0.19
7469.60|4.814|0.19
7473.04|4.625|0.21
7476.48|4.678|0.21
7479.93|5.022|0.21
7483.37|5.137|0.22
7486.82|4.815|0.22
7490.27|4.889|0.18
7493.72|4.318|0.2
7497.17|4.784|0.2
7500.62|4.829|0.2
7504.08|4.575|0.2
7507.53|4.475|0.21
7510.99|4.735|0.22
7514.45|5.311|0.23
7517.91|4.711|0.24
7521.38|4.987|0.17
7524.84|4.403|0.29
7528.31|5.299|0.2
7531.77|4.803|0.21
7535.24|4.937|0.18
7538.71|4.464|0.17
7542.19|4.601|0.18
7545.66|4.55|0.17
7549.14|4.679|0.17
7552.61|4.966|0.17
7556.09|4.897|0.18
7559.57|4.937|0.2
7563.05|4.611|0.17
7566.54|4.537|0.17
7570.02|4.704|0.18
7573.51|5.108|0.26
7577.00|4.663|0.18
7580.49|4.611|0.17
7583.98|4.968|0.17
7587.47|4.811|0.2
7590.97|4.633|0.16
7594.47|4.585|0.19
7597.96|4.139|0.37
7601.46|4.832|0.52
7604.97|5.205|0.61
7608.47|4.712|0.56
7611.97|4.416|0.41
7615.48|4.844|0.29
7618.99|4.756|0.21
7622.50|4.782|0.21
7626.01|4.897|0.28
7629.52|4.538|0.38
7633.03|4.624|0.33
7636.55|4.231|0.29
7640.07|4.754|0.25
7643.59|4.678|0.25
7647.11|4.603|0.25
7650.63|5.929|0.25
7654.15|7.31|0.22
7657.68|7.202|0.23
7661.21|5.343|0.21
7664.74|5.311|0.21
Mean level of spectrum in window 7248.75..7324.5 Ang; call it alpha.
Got 4.6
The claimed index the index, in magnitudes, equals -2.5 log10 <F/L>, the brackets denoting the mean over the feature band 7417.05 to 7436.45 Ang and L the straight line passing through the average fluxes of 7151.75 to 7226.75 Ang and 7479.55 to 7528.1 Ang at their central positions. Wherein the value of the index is 0.05 mag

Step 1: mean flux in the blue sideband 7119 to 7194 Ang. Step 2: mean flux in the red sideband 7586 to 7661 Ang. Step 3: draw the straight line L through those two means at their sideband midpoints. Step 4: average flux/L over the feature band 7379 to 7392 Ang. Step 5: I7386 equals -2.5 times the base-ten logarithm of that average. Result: 0.080 mag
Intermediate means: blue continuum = 4.89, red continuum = 4.98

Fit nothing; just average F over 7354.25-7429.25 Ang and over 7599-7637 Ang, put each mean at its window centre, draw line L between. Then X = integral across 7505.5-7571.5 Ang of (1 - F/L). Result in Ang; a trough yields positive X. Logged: -0.5 Ang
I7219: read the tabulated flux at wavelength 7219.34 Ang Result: 4.856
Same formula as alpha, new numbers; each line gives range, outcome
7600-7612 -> 4.84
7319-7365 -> 4.72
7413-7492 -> 4.78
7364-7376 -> 5.05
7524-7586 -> 4.77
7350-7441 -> 4.74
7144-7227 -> 4.78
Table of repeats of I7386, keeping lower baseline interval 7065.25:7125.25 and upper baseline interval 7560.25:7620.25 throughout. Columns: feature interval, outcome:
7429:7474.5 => 0.00 mag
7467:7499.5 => -0.01 mag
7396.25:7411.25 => 0.01 mag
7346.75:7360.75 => 0.01 mag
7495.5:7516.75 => -0.01 mag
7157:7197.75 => 0.01 mag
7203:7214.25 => 0.07 mag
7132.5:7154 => -0.02 mag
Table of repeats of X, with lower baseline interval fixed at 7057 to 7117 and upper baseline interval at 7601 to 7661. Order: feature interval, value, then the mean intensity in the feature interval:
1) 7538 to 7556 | 1.34 Ang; 4.68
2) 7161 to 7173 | 0.34 Ang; 4.79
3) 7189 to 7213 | 1.10 Ang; 4.72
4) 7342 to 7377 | 1.23 Ang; 4.82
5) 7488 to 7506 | 1.30 Ang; 4.68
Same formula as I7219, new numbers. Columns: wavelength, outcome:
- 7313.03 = 4.626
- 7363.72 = 5.167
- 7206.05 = 4.452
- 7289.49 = 4.47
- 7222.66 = 4.81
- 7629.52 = 4.538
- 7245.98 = 4.728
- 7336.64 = 4.57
